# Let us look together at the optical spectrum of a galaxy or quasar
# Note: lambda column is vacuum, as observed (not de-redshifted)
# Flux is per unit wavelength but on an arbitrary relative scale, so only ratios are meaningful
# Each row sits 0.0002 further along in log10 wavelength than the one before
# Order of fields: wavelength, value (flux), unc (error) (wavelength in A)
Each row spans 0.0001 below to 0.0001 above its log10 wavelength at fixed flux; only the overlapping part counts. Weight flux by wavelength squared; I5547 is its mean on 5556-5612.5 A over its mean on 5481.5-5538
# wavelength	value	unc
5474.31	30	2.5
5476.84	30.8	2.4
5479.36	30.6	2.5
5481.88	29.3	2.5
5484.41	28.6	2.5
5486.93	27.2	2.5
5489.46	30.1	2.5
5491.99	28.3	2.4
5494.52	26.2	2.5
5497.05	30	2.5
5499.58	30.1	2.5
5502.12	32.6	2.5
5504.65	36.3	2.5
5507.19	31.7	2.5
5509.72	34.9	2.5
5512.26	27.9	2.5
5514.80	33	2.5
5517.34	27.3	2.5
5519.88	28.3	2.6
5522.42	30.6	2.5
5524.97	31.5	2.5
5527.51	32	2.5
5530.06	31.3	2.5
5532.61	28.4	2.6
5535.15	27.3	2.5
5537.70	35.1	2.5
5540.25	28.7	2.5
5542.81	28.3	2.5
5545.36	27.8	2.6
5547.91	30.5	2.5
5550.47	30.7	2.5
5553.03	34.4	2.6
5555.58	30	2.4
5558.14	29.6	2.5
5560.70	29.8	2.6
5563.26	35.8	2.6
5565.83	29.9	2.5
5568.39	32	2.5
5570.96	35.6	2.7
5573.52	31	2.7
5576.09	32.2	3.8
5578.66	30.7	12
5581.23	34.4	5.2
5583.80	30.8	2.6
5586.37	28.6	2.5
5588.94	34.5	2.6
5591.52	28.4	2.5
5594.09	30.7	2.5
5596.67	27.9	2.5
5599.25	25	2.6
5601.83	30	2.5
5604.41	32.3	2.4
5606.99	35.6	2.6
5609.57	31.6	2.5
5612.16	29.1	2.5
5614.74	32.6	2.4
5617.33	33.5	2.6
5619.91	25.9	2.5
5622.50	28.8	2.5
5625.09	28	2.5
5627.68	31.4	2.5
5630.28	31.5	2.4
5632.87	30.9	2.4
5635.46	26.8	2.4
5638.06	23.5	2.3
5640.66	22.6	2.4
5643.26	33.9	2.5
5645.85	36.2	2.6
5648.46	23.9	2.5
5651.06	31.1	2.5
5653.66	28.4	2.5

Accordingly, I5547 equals 1.06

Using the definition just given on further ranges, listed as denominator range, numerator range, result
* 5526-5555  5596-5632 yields 1.02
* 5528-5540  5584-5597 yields 1.01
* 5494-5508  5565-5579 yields 1.05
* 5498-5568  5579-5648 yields 1.00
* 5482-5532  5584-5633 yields 1.04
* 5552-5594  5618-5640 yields 0.91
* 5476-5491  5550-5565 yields 1.11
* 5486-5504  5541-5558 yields 1.04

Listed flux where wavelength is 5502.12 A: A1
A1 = 32.6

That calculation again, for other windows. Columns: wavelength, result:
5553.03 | 34.4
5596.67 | 27.9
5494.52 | 26.2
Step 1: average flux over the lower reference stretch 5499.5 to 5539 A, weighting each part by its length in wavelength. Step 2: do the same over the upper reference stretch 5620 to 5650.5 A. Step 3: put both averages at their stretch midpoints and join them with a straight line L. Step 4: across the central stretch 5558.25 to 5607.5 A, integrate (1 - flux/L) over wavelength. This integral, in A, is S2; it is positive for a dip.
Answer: -2.2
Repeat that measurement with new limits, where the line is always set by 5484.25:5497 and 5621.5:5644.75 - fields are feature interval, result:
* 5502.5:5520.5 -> -2.05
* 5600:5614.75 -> -1.53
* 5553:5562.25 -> -0.71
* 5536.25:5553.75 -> -1.38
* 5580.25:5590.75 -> -1.22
